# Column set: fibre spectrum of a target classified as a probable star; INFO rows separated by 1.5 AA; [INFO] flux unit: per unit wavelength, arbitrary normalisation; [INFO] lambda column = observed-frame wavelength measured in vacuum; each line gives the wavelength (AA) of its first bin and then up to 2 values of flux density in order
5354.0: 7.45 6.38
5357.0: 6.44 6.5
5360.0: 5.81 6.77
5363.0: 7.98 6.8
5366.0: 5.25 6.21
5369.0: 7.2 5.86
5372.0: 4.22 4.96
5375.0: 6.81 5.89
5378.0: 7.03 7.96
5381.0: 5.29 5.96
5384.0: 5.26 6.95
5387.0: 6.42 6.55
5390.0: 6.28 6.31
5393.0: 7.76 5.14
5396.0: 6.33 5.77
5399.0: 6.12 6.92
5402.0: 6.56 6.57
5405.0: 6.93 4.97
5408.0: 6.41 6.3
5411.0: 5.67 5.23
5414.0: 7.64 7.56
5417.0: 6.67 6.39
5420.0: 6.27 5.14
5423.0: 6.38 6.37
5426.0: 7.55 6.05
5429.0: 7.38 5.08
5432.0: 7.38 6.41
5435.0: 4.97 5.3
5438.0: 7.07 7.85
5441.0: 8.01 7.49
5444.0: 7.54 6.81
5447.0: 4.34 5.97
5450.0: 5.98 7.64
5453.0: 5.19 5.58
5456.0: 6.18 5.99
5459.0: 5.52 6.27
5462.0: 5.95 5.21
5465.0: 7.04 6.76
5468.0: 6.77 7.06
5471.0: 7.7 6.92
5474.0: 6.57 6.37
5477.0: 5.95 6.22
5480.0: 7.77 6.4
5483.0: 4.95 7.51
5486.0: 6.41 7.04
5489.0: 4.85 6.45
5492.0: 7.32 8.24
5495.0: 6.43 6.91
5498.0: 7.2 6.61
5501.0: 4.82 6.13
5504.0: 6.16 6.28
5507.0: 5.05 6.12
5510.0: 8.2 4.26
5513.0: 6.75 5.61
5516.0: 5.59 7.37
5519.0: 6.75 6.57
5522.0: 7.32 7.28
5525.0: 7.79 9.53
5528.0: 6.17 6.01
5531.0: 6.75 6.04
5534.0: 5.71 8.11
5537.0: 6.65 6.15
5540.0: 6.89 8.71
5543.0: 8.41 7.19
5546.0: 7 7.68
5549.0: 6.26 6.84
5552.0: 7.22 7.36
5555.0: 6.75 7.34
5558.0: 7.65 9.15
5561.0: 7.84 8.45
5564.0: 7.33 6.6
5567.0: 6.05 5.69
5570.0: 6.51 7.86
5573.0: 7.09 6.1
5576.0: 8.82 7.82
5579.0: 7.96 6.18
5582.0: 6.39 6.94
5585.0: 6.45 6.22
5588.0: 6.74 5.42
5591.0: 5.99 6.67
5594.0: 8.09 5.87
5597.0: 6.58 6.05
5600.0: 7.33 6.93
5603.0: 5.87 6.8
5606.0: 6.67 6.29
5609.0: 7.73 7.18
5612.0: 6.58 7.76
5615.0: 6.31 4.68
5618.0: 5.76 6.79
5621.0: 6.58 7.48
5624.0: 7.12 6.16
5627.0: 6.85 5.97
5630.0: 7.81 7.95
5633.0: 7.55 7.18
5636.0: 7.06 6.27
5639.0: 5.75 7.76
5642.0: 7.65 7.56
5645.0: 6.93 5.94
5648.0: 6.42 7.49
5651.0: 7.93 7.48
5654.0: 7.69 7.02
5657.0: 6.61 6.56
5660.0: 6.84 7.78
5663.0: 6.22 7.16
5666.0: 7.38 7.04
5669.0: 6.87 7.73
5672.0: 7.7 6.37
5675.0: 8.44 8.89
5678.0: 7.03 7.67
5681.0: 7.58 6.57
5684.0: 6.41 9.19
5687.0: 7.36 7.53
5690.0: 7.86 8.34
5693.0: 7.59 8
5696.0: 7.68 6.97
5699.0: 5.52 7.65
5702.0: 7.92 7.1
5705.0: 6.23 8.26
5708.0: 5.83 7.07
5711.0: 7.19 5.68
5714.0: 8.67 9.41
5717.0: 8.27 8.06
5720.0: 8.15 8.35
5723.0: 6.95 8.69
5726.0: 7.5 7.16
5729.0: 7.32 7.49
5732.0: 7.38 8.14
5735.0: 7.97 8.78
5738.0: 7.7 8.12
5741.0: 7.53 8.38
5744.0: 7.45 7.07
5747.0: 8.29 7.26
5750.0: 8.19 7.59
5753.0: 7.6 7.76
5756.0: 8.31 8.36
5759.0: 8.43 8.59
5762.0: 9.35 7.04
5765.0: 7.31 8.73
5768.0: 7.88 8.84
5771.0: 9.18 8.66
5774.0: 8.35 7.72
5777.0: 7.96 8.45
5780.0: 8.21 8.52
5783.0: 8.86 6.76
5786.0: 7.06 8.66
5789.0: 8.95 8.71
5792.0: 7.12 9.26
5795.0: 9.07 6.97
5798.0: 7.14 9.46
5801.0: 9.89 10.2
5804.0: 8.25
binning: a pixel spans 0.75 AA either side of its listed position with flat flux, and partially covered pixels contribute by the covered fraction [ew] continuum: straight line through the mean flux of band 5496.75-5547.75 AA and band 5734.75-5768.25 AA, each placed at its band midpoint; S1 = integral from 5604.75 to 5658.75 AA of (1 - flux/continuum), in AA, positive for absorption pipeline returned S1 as 3.12 AA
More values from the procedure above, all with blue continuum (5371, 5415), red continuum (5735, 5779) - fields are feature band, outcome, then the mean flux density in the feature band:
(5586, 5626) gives 4.0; 6.58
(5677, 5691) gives 0.4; 7.51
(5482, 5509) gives 1.5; 6.36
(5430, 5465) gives 1.2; 6.27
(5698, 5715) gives 1.7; 7.05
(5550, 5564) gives -1.1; 7.62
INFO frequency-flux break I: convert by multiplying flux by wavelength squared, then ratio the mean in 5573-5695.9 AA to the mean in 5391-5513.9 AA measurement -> 1.2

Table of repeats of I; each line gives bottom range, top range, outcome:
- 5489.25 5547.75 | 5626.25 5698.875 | 1.13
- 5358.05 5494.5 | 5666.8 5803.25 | 1.37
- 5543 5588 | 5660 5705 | 1.08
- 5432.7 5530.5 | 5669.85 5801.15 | 1.32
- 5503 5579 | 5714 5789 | 1.24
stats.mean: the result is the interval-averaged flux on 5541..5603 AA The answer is 7.04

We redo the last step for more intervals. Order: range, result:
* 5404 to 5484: 6.4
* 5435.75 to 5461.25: 6.4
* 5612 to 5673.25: 6.96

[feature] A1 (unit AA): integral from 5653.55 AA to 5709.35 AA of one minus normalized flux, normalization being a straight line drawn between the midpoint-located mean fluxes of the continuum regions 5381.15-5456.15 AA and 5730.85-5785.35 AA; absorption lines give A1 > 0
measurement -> 2.73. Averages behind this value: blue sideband 6.36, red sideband 8.07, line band 7.31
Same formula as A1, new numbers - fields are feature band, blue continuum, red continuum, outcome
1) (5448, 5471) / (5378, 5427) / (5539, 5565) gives 1.9 AA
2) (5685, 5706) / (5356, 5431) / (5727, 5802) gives 0.8 AA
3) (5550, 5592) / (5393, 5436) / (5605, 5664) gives -1.8 AA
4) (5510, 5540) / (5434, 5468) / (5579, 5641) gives -1.0 AA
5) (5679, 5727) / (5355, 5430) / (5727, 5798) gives 1.5 AA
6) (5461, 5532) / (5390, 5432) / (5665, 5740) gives 1.6 AA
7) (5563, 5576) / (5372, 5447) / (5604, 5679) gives 0.0 AA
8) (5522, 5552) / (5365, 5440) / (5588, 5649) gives -2.5 AA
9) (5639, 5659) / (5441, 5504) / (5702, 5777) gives 0.7 AA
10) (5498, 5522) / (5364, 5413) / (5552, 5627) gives 1.4 AA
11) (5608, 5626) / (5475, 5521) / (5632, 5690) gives 0.8 AA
